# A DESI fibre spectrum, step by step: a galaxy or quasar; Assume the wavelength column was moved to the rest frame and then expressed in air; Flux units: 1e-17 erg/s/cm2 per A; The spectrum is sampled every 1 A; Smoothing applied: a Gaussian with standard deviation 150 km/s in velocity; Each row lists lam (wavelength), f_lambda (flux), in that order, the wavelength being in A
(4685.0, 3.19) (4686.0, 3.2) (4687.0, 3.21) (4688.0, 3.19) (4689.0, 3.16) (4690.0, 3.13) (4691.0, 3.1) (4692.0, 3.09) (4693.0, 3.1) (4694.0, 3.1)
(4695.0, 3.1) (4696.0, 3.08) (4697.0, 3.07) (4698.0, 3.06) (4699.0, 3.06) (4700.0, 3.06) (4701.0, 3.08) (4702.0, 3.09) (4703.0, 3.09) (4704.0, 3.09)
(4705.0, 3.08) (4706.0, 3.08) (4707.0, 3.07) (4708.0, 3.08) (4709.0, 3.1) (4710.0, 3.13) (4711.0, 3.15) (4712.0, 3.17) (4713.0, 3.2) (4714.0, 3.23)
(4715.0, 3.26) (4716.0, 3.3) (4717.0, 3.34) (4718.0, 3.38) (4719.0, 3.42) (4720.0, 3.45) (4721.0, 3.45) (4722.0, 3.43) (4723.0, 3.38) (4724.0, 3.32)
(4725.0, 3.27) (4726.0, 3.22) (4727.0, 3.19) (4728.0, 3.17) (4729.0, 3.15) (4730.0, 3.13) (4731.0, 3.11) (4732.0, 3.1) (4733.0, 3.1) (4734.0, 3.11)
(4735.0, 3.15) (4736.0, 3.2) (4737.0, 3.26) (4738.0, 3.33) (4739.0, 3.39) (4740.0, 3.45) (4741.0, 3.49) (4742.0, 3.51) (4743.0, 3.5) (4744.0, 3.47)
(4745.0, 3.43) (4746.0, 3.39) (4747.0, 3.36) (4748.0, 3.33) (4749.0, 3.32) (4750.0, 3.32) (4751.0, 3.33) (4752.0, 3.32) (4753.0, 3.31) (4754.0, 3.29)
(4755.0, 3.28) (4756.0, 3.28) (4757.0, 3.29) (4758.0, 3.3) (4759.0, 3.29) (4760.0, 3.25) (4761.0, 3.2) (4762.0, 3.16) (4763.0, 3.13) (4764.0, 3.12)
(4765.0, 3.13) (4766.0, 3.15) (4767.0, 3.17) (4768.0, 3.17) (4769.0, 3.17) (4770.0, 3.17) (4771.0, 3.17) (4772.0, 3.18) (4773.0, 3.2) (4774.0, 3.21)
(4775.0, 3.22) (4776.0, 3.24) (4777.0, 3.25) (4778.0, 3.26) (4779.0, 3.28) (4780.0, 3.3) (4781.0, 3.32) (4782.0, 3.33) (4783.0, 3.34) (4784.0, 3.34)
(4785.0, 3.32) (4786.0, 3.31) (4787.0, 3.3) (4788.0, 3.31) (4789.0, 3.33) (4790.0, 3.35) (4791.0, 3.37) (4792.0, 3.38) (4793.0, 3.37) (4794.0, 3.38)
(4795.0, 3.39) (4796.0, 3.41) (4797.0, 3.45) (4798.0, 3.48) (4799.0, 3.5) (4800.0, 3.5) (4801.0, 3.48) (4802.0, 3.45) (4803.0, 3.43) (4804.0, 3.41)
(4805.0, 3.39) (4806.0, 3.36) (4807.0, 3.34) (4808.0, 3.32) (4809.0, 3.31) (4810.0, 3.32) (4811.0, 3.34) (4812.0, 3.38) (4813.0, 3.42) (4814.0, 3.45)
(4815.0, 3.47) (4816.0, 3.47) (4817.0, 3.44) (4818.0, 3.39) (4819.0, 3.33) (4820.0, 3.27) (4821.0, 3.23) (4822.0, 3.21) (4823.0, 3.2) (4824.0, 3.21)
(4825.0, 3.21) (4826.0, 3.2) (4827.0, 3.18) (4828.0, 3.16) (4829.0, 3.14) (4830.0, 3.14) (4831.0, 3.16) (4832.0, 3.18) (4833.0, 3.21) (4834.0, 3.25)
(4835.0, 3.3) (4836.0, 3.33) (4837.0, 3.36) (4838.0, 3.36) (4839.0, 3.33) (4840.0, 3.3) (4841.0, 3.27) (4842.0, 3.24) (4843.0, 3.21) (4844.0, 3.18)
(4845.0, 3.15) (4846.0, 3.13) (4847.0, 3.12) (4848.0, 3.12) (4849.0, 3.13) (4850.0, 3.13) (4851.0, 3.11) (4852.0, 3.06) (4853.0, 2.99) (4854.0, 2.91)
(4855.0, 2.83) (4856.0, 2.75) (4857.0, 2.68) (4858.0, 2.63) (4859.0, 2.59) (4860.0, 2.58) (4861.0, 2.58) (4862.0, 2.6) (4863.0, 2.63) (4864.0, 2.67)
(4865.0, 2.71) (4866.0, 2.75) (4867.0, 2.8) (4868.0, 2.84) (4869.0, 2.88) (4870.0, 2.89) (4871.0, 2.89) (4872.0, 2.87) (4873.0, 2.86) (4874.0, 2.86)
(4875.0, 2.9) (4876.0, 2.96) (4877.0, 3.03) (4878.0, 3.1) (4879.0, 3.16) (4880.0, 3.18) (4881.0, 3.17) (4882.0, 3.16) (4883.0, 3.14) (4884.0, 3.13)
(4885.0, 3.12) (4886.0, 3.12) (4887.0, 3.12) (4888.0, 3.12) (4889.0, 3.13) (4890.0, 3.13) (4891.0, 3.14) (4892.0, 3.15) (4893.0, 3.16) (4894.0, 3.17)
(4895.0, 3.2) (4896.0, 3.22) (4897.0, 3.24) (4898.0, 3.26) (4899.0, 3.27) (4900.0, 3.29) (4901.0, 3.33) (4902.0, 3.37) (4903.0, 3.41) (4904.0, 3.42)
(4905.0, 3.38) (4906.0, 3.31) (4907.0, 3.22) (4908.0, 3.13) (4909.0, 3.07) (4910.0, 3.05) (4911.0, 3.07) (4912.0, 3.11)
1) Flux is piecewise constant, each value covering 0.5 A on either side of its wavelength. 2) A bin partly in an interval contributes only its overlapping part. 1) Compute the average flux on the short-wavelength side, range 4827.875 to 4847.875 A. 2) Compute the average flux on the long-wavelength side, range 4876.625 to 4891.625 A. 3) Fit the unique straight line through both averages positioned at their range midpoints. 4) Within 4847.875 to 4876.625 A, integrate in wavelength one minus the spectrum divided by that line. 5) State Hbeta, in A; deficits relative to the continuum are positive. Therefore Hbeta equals 3.1 A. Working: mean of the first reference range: 3.23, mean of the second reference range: 3.13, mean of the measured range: 2.83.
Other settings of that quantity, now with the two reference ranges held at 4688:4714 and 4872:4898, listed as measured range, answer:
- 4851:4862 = 1.2 A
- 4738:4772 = -2.0 A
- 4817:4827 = -0.5 A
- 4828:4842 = -0.7 A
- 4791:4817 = -2.5 A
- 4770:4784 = -0.7 A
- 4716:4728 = -0.9 A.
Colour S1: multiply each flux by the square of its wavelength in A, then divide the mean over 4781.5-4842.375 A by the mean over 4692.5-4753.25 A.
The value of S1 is 1.1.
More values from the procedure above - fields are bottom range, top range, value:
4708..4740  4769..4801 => 1.05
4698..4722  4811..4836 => 1.08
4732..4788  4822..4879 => 0.96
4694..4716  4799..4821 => 1.14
